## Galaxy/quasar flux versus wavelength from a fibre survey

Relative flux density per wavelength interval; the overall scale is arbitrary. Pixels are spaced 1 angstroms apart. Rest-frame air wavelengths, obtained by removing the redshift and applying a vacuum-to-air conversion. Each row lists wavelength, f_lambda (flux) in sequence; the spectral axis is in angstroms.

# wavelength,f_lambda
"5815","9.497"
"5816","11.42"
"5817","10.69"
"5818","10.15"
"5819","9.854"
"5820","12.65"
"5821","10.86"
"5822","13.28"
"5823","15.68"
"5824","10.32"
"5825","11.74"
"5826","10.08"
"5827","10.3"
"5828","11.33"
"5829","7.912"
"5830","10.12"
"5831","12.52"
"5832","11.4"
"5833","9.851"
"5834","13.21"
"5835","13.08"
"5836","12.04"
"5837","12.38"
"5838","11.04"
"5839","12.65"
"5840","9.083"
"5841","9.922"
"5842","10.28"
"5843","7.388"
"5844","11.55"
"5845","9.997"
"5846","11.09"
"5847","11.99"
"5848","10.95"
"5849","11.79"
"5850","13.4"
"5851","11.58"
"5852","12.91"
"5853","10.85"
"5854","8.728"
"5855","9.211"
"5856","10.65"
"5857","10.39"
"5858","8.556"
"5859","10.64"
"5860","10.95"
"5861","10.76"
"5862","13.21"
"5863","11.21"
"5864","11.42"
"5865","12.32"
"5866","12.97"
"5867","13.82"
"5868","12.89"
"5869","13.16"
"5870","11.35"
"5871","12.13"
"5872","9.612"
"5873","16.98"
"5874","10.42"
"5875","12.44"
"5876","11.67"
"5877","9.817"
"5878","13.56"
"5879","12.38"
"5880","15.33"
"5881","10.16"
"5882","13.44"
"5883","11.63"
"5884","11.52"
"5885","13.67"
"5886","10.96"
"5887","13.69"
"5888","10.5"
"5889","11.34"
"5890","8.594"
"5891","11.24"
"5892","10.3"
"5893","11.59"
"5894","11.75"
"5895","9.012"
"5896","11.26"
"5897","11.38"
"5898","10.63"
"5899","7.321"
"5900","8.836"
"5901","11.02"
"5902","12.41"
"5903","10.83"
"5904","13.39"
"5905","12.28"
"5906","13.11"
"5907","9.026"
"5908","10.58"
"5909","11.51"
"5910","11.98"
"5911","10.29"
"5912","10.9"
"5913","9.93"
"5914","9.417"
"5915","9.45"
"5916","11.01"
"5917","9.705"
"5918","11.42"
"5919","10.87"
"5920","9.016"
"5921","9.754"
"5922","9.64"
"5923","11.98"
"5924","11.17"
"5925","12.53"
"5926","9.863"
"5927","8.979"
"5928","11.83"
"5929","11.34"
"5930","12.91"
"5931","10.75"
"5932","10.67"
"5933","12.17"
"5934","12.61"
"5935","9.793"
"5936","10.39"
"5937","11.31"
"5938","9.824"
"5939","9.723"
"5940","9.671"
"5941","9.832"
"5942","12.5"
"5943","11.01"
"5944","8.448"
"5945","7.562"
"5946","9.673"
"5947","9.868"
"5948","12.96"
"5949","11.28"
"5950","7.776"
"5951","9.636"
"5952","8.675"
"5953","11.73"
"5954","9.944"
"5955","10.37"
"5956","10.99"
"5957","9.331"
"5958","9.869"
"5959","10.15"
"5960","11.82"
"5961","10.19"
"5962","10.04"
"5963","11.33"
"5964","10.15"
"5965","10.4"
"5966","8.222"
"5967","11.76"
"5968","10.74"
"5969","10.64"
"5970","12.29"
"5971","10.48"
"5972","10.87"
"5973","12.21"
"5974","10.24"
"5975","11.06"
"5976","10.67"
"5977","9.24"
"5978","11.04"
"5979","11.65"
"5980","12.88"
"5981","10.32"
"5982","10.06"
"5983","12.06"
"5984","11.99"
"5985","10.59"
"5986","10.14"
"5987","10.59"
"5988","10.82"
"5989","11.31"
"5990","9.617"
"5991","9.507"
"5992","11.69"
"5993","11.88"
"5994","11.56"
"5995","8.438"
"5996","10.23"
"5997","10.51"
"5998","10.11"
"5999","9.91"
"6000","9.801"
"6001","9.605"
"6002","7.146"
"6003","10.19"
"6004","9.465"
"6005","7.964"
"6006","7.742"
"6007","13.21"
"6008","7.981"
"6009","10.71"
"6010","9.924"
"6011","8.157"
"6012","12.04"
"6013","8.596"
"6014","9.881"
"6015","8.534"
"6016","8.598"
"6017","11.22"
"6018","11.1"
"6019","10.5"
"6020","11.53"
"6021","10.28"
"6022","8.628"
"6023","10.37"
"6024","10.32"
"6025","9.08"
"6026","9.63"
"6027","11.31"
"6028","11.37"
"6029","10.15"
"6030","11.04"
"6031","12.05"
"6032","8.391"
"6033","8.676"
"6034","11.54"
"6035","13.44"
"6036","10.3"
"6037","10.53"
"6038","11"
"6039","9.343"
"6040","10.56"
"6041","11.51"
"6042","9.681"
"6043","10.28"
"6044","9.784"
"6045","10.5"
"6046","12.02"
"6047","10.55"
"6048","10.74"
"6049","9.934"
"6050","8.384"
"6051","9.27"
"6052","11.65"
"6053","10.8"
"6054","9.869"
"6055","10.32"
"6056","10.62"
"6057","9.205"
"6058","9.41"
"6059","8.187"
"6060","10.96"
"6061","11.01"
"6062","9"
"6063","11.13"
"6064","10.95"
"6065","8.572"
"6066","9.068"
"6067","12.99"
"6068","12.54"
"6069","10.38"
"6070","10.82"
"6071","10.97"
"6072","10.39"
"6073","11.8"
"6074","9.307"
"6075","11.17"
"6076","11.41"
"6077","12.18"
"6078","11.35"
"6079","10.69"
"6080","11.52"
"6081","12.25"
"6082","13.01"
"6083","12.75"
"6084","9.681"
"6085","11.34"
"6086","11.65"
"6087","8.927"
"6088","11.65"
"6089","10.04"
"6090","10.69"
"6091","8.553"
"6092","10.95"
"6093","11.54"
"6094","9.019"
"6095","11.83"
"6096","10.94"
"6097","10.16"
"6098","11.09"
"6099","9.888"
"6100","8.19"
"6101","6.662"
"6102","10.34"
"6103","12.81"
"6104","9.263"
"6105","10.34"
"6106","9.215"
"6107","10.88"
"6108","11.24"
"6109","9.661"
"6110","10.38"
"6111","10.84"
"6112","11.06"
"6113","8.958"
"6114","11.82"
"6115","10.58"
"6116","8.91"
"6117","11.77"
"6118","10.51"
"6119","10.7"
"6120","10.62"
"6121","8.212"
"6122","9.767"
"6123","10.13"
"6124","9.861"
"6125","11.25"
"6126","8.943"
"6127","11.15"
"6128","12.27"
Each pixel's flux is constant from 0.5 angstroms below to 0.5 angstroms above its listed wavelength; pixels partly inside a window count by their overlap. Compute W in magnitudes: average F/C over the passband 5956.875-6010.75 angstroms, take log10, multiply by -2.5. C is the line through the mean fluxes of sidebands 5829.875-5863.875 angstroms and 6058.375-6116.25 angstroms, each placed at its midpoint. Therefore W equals 0.04 mag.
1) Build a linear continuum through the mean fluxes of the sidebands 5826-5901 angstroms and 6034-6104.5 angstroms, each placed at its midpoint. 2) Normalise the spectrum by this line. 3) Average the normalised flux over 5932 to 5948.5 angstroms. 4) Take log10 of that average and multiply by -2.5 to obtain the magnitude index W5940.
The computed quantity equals 0.06 mag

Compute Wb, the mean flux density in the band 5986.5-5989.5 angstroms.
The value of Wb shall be 10.9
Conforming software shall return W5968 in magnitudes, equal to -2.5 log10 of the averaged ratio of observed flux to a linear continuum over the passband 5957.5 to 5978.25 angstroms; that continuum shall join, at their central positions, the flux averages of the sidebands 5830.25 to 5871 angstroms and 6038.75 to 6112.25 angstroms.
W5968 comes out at 0.03 mag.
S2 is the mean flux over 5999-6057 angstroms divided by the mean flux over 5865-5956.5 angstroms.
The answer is 0.9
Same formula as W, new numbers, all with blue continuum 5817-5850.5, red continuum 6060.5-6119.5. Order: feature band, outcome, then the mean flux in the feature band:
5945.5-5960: 0.07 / 10.2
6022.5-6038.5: 0.02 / 10.6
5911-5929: 0.06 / 10.5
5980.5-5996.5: 0.02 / 10.7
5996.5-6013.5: 0.13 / 9.59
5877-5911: -0.03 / 11.4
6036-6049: 0.02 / 10.5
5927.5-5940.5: 0.00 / 11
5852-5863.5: 0.06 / 10.6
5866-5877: -0.11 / 12.4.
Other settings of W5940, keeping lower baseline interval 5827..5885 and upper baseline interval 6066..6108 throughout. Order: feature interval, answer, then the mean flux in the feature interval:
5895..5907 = 0.04 mag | 11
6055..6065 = 0.09 mag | 9.99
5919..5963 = 0.07 mag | 10.5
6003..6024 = 0.12 mag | 9.84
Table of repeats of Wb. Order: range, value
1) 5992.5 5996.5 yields 10.5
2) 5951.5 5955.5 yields 10.2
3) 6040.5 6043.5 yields 10.5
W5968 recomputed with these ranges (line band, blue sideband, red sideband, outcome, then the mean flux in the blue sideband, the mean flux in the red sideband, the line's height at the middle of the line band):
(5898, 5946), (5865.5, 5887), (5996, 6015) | 0.076 mag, 12.4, 9.6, 11.4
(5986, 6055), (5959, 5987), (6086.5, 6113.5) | 0.042 mag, 10.8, 10.2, 10.6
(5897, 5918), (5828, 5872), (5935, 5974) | 0.003 mag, 11.2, 10.4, 10.7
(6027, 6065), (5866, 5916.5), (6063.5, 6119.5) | 0.047 mag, 11.4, 10.6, 10.8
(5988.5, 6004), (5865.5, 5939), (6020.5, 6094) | 0.079 mag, 11.3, 10.6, 10.8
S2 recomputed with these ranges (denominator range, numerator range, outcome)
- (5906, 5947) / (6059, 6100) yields 1.02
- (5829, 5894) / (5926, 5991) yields 0.92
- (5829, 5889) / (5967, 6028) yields 0.89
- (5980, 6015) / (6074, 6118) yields 1.05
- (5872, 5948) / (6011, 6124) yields 0.95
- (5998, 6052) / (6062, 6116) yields 1.05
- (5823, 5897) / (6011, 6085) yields 0.92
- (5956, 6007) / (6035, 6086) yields 1.02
